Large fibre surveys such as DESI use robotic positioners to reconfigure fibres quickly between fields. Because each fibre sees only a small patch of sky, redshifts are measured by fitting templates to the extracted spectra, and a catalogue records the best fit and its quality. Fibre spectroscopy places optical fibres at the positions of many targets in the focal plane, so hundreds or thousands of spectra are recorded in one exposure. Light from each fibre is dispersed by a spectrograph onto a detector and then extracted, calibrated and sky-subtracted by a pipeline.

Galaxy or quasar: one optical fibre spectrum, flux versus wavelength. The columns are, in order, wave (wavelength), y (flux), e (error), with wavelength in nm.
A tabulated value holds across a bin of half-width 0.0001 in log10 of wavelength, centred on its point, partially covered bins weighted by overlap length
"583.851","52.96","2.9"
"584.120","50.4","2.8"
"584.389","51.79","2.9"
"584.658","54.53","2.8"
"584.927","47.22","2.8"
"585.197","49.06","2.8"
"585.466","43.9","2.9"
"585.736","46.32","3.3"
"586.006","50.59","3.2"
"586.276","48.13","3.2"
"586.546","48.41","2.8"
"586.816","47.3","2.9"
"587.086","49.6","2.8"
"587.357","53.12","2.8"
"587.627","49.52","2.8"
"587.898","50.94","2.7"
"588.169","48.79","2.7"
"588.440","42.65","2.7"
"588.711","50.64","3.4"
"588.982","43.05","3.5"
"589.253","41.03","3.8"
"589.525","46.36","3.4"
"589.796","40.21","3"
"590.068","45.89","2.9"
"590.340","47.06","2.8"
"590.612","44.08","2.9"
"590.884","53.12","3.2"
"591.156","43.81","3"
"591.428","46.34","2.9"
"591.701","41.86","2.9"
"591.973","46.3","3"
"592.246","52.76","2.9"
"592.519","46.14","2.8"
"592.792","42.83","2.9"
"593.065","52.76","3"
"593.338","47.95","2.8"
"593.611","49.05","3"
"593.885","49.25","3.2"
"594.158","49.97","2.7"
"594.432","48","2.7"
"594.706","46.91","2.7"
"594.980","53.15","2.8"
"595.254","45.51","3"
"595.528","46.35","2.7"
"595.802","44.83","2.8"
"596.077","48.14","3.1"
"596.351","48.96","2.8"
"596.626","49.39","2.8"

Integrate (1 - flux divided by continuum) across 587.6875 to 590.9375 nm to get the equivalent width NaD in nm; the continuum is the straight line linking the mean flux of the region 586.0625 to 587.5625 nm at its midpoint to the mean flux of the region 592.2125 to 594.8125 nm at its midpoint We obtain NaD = 0.20 nm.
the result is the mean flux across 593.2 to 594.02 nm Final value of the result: 48.8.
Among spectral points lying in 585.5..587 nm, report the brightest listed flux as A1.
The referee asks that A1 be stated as 50.59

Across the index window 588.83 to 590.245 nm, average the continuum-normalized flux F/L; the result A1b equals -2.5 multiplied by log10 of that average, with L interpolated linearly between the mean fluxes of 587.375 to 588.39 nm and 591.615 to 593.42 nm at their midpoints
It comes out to 0.12 mag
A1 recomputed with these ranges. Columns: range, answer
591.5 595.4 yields 53.15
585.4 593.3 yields 53.12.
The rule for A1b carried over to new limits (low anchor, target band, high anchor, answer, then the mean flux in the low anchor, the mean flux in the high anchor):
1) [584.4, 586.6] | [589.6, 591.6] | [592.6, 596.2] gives 0.060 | 48.7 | 48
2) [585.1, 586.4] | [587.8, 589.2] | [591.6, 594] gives 0.020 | 47.6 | 47.7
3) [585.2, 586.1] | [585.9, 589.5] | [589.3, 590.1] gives -0.060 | 47.1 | 43.6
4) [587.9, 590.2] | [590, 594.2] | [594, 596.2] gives -0.020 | 45.2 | 47.9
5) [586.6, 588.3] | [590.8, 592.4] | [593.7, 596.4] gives 0.039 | 49.8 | 48.1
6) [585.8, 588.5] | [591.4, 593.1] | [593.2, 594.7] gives 0.047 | 49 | 48.7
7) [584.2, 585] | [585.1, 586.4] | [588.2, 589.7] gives 0.048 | 51.5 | 44.9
